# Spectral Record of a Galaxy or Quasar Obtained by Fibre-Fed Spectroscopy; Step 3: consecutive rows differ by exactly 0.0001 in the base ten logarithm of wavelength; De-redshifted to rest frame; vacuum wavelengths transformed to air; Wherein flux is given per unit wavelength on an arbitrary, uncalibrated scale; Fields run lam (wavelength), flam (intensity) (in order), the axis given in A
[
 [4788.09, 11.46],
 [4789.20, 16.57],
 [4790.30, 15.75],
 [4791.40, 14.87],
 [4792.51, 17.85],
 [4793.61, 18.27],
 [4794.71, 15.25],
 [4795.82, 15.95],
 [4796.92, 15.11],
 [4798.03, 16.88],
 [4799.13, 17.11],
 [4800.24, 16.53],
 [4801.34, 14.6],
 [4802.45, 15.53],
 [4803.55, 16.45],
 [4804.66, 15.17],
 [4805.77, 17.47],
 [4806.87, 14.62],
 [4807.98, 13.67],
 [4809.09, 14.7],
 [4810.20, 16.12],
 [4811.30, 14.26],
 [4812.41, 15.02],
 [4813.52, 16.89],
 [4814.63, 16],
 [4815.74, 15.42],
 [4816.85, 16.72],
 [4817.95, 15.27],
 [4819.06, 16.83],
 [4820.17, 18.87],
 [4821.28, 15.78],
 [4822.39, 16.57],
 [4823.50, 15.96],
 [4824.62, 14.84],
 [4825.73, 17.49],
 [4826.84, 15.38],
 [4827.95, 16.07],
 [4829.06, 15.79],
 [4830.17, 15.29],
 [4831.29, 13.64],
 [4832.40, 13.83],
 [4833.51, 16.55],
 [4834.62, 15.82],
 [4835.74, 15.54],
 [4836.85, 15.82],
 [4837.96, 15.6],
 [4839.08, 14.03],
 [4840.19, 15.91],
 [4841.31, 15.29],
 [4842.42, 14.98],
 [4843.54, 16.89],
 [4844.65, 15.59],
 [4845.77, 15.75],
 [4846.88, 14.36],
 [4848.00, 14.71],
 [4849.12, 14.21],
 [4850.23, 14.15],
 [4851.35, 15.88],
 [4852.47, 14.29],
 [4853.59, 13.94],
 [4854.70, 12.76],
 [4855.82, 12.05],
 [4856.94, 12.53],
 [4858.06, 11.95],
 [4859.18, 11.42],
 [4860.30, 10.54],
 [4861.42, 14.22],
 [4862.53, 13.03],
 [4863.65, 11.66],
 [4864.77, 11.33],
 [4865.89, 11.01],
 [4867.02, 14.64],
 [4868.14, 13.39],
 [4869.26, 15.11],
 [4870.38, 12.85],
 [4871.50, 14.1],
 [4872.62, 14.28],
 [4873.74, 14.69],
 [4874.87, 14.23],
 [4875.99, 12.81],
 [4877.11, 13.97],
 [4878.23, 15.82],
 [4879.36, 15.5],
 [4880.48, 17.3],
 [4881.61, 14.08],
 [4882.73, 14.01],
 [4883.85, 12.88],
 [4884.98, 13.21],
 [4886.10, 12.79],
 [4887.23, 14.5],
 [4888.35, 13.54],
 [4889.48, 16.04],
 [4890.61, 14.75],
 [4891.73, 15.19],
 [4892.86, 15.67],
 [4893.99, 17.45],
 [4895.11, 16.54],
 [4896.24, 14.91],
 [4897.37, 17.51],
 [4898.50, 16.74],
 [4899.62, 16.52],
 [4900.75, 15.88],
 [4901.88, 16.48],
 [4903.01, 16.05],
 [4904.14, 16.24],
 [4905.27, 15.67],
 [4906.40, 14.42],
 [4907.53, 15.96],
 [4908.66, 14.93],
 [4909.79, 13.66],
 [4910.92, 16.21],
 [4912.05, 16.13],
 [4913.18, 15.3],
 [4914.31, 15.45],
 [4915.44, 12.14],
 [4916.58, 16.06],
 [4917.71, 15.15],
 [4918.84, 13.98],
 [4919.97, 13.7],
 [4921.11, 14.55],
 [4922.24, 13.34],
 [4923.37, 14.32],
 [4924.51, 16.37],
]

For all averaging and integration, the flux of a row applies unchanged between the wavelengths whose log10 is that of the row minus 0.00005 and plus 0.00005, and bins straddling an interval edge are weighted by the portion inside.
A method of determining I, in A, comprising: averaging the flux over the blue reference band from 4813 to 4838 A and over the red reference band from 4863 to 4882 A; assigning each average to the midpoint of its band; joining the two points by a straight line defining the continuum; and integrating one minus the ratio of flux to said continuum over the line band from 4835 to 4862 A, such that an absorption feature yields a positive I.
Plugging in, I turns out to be 1.2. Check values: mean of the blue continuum 15.9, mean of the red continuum 13.9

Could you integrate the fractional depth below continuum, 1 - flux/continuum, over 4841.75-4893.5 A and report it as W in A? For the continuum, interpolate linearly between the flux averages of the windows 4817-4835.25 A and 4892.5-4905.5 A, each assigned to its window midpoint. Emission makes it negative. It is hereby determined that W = 6.9 A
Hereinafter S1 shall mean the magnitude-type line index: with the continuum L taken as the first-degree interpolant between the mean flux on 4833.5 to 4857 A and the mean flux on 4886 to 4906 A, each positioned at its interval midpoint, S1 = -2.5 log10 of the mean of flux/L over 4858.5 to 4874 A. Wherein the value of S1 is 0.173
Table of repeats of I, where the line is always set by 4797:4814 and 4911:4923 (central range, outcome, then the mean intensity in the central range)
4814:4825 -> -0.5 A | 16.2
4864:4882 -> 1.2 A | 14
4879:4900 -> -0.4 A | 15.2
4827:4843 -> 0.1 A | 15.3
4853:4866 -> 2.5 A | 12.3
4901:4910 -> -0.5 A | 15.5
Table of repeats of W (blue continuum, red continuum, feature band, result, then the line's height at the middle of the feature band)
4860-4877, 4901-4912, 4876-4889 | -0.2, 14.1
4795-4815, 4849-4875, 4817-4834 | -1.3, 14.8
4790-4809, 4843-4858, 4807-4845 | -1.5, 15.1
